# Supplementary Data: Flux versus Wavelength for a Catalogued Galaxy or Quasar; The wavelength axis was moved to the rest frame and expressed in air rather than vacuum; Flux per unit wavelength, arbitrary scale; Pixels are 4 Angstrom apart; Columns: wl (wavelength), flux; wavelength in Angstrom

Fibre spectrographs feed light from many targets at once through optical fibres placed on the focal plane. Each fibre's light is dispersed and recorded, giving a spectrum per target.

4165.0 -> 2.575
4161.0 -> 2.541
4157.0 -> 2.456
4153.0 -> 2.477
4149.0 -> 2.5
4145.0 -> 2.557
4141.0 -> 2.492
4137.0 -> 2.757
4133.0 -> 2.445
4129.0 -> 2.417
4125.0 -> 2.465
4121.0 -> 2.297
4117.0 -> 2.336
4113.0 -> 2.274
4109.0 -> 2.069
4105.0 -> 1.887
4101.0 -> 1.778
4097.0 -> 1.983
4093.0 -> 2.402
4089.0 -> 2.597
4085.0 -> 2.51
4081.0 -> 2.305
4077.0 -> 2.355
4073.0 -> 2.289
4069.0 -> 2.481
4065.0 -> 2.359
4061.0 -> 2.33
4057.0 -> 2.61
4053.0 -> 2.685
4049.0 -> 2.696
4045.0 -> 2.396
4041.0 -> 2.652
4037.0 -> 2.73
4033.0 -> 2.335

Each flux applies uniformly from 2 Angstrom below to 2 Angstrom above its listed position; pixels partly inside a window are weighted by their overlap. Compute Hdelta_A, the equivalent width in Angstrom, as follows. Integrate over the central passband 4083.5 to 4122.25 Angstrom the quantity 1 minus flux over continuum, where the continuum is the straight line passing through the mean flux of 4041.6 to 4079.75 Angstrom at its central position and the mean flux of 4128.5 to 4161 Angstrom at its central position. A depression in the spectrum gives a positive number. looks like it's 4.5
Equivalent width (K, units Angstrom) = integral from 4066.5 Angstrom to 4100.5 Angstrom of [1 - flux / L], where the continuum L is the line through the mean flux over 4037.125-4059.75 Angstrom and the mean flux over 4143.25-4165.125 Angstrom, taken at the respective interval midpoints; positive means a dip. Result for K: 3.1 Angstrom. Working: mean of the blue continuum 2.61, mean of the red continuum 2.51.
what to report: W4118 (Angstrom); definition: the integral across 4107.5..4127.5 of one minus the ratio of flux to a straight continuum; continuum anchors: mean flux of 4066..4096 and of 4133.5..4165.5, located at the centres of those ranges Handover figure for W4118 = 1.4 Angstrom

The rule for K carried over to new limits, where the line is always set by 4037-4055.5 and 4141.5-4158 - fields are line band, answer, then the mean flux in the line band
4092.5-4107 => 3.3 Angstrom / 1.97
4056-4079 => 1.8 Angstrom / 2.4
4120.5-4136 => 0.5 Angstrom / 2.44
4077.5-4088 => 0.7 Angstrom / 2.42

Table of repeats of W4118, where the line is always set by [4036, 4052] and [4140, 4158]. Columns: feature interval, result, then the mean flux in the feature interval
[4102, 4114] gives 2.4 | 2.04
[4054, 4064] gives 0.5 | 2.48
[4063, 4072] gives 0.6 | 2.41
